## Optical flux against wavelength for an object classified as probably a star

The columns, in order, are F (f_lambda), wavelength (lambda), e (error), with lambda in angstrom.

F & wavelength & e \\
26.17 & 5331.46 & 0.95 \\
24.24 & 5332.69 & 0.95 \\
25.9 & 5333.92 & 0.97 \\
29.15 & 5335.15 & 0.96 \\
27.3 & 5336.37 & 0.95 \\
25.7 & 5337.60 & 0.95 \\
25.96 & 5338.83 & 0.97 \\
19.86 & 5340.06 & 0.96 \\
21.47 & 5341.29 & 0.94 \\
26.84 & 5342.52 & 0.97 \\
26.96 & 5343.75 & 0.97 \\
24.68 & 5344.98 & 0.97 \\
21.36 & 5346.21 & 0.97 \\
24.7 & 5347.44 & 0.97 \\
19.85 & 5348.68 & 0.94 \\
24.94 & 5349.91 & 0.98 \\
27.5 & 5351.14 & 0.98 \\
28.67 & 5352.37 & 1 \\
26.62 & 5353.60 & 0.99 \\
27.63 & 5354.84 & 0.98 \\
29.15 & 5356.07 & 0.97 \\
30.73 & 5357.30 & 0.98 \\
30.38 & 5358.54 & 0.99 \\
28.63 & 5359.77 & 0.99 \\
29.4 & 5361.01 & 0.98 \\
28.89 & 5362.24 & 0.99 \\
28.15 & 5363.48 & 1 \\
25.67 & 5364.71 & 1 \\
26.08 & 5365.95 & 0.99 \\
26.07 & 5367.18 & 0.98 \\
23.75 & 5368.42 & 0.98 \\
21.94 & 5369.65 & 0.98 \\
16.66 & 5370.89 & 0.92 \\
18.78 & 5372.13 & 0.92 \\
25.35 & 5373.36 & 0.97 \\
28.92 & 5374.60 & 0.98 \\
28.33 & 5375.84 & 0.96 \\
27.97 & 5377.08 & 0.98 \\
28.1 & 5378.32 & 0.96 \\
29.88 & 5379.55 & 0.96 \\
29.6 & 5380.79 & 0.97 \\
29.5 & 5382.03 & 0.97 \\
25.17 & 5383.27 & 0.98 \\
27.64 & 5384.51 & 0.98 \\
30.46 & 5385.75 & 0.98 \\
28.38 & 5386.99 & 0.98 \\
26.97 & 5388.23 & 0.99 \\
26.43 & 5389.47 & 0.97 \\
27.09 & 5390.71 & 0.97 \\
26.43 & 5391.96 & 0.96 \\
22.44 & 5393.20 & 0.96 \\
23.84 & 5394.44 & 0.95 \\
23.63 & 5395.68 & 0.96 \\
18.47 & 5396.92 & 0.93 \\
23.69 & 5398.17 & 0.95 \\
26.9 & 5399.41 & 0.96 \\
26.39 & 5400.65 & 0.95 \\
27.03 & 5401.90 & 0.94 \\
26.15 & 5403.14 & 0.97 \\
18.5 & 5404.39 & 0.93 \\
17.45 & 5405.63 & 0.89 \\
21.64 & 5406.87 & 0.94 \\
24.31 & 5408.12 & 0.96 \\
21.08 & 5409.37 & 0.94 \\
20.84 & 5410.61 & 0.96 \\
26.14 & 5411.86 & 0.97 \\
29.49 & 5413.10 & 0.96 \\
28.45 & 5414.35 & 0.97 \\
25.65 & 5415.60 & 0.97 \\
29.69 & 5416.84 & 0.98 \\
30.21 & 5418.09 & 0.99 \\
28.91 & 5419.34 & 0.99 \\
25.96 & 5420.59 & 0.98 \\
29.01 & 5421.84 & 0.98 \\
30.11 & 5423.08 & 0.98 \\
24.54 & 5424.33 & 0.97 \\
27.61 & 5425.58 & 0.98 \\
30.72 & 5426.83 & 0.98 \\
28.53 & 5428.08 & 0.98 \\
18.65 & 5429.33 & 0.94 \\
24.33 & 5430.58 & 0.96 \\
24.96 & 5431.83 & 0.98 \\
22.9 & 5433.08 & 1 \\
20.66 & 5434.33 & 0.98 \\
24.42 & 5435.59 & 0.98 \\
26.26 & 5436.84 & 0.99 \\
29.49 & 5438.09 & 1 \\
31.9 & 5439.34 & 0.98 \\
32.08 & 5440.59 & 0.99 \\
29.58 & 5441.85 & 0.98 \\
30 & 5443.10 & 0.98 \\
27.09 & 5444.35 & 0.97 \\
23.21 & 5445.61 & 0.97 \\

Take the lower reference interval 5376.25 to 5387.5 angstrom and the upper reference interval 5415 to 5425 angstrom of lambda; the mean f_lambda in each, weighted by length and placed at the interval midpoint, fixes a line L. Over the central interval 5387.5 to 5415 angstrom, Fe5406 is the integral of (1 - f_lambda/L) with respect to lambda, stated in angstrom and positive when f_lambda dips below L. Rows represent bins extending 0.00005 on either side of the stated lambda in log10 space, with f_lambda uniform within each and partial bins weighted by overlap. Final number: 3.9 angstrom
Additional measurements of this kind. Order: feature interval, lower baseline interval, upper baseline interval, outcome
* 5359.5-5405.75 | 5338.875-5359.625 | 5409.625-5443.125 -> 1.0 angstrom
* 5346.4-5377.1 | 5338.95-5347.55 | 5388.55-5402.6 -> -2.5 angstrom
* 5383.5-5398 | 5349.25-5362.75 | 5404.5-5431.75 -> 0.7 angstrom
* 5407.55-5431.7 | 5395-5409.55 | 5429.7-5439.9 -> -2.2 angstrom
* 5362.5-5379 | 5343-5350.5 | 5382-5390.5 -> 0.6 angstrom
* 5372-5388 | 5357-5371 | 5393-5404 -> -1.5 angstrom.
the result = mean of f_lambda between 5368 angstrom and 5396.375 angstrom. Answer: 26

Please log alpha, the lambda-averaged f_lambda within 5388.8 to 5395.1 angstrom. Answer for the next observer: 25.2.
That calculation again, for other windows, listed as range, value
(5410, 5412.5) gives 23.6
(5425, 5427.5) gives 29.2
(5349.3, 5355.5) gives 27.1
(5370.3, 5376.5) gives 23.7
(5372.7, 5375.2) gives 27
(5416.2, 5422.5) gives 28.8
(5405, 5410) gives 21.1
